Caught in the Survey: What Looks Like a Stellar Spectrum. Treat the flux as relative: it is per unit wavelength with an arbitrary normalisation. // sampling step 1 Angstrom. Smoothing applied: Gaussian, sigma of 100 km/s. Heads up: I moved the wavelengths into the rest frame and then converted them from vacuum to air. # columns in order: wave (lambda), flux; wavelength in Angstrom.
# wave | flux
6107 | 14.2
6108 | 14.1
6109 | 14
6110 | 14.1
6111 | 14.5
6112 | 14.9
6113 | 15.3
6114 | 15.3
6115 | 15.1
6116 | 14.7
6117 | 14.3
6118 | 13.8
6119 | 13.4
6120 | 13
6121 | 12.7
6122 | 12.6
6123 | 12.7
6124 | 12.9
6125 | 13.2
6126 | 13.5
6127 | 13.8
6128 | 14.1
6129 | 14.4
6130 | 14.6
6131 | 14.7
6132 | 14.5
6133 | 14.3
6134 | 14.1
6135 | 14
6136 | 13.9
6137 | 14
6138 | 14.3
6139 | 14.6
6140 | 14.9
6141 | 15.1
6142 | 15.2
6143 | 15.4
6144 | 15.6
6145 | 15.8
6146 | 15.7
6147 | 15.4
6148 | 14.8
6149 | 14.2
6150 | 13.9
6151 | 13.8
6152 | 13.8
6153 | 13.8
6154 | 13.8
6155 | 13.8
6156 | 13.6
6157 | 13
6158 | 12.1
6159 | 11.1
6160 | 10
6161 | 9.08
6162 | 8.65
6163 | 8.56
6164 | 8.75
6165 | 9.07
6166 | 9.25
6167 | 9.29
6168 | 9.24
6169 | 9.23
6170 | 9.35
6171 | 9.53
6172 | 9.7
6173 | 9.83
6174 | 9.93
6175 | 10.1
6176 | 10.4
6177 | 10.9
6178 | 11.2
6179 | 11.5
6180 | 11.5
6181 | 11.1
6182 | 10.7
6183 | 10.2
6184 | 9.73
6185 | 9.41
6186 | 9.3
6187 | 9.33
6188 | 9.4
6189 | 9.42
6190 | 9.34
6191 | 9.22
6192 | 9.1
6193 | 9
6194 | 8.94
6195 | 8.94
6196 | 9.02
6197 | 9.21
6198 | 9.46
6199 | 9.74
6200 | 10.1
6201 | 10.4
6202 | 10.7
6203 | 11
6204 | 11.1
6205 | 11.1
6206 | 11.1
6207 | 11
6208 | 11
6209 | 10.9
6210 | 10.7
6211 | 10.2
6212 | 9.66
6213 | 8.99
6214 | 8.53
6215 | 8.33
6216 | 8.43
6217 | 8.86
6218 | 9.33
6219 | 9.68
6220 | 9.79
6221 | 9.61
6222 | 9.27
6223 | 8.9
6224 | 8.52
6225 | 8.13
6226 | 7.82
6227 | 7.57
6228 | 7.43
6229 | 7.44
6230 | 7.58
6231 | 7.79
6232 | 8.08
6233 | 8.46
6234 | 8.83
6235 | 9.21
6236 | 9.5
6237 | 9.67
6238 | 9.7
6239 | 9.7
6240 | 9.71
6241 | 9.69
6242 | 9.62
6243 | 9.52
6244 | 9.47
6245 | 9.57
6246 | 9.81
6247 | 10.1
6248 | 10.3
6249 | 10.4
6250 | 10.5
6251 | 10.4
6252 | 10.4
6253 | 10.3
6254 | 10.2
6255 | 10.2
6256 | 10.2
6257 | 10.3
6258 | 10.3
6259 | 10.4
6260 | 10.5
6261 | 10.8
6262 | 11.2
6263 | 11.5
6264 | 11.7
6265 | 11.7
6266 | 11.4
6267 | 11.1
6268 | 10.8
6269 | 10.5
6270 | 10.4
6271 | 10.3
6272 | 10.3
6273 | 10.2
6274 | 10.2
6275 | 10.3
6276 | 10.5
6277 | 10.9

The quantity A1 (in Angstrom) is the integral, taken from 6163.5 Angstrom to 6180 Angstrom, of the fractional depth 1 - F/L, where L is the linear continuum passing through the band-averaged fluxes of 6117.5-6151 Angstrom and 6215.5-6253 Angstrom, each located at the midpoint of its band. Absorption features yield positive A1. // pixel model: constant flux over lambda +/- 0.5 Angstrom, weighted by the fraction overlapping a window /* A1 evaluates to 3.2 Angstrom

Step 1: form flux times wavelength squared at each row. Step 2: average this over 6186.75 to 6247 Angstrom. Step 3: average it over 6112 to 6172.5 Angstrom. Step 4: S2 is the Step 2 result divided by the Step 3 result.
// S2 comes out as 0.74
